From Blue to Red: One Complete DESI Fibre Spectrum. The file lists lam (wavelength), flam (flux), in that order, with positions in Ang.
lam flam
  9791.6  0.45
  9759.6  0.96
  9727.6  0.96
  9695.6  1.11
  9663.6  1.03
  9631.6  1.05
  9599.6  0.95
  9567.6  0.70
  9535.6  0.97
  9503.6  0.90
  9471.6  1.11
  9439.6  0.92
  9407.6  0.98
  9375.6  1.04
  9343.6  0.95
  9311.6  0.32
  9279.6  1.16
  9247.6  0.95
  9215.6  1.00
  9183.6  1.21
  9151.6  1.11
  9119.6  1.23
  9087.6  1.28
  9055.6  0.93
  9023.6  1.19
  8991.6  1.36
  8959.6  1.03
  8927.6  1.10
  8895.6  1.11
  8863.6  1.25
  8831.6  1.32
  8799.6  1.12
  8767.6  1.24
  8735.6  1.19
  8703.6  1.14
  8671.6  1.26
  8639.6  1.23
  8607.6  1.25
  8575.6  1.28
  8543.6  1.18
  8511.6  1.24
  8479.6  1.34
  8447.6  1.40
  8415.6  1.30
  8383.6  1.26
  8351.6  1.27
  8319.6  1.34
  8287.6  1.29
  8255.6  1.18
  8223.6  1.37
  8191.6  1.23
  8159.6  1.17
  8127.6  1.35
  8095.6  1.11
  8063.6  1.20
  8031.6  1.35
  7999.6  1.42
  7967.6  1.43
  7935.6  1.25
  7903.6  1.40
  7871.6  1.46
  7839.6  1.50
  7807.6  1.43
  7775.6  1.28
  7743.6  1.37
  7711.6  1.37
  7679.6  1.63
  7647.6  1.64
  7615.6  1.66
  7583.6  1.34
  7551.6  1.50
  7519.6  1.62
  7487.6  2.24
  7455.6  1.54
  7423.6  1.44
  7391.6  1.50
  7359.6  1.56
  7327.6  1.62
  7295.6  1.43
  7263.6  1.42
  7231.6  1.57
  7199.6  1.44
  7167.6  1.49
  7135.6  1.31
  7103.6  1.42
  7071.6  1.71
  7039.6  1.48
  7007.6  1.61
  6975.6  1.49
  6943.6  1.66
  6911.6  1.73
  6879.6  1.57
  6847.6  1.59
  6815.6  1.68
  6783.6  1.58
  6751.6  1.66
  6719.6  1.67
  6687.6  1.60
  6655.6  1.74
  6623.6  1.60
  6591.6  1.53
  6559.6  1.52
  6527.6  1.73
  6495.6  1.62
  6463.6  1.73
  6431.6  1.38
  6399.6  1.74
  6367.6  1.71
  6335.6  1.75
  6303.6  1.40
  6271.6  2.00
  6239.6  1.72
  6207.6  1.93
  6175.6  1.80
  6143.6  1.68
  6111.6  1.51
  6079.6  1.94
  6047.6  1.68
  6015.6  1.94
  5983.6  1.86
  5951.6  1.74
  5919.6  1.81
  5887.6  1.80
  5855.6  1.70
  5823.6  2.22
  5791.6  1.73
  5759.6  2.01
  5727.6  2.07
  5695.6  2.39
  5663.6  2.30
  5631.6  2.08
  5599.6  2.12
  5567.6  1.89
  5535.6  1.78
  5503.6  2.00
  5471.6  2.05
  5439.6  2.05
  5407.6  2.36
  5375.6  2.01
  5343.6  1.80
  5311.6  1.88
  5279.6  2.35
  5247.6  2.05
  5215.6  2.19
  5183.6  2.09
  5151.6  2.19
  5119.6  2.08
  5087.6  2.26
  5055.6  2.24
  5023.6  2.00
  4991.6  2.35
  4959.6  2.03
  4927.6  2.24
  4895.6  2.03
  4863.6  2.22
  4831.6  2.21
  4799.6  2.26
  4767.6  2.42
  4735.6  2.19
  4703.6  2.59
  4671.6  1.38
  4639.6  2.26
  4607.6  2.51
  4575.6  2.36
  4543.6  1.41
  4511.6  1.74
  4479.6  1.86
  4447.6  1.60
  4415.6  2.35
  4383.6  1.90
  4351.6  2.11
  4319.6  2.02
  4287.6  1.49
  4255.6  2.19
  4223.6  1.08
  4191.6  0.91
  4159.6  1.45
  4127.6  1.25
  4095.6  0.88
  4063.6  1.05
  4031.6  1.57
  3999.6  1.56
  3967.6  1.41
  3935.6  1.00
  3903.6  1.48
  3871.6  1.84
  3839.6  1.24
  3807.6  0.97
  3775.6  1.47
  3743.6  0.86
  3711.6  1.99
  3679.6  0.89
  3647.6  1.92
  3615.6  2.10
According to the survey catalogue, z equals 0.140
